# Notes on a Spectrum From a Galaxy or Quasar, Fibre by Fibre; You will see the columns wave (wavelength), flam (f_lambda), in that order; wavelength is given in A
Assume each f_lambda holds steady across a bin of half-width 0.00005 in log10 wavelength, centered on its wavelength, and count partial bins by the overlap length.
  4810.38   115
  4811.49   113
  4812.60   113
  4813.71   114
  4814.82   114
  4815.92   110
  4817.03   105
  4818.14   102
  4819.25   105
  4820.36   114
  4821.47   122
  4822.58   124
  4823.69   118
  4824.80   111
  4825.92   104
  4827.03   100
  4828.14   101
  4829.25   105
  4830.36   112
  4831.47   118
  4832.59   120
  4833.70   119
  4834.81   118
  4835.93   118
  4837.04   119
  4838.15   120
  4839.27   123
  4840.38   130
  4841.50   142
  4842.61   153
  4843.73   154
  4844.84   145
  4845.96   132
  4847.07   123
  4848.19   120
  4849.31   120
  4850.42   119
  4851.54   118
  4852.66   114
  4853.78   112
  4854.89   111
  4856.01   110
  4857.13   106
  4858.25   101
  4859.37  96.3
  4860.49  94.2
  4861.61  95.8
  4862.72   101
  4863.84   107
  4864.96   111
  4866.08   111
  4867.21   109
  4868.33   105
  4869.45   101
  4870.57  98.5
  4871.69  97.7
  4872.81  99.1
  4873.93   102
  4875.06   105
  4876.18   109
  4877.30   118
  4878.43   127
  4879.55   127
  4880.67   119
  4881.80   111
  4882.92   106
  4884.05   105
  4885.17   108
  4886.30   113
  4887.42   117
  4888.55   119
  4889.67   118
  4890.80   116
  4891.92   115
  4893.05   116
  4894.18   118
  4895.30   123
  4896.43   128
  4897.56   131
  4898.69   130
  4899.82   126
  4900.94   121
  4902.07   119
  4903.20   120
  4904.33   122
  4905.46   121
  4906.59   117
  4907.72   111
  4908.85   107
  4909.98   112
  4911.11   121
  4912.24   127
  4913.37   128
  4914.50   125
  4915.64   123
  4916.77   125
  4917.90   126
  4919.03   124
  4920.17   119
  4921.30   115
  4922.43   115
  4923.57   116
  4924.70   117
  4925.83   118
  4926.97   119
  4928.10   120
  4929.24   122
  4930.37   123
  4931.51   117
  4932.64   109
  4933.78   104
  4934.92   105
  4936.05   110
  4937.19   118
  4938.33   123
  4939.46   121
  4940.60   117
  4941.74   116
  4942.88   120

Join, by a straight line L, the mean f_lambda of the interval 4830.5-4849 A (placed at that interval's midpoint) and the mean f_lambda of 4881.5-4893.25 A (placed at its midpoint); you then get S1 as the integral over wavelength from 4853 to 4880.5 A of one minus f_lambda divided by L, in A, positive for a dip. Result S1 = 2.92 A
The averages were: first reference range 128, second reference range 113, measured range 107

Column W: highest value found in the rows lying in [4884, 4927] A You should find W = 131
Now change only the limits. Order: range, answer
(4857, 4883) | 127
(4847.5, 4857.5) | 120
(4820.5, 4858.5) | 154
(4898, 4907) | 130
